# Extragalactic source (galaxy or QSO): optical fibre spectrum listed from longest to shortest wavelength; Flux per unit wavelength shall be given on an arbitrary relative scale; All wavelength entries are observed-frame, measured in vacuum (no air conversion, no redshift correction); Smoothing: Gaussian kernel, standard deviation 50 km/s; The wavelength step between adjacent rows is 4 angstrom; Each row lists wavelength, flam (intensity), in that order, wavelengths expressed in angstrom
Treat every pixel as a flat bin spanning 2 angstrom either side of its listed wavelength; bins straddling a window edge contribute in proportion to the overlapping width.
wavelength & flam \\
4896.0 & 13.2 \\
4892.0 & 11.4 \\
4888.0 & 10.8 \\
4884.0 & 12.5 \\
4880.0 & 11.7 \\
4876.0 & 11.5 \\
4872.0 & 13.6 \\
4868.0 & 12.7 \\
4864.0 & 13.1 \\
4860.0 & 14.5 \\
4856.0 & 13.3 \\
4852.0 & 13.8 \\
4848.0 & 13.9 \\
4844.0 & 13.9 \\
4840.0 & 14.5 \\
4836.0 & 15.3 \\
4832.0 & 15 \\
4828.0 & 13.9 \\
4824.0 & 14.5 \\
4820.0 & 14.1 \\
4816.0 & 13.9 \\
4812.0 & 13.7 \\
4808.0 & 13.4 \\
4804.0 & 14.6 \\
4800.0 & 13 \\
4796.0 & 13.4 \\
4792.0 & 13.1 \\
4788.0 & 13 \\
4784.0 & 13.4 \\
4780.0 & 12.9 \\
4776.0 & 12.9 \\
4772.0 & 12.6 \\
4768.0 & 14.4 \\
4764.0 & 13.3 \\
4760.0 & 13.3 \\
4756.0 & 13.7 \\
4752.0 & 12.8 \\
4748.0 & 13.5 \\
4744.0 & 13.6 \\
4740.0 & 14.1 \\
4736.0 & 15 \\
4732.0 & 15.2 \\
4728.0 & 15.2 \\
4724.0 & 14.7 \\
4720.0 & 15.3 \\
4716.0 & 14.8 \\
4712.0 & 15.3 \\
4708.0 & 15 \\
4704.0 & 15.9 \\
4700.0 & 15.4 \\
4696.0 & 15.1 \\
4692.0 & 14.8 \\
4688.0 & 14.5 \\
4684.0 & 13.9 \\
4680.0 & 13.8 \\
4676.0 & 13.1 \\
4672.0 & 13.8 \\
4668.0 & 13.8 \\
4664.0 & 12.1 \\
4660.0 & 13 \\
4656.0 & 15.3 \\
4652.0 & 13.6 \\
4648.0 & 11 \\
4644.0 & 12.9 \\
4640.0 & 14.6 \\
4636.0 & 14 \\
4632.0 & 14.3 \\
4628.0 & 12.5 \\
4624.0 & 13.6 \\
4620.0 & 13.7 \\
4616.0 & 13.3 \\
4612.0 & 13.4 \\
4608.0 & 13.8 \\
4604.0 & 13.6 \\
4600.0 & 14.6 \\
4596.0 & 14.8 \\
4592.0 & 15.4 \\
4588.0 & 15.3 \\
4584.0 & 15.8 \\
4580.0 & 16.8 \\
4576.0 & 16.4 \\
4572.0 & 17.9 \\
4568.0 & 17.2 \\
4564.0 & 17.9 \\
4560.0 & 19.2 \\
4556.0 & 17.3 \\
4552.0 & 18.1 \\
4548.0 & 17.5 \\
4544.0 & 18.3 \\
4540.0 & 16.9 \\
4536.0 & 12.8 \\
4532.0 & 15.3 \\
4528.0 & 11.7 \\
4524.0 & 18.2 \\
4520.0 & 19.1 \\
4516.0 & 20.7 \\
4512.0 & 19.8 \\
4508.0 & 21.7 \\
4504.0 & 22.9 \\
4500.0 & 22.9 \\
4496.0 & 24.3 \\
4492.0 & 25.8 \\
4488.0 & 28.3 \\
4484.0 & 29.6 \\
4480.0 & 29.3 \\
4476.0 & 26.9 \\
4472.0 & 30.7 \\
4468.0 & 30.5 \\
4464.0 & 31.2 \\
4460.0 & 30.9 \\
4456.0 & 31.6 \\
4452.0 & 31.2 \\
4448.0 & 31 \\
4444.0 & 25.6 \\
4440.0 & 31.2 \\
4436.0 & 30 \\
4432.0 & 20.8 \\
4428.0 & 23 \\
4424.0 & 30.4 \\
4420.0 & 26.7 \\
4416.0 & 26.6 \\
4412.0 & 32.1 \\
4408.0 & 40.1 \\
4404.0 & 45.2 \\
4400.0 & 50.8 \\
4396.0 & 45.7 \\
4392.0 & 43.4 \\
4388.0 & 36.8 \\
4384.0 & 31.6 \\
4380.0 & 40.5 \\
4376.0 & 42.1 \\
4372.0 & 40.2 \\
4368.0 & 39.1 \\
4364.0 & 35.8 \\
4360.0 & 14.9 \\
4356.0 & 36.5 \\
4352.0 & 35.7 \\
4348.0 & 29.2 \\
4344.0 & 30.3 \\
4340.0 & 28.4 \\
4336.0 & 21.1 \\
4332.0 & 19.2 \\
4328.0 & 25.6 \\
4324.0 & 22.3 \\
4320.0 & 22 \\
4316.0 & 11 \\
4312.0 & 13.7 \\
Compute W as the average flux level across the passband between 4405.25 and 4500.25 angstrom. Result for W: 29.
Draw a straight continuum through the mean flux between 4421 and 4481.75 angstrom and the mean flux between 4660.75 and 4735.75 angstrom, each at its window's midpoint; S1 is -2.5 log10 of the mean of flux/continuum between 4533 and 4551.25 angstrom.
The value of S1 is 0.39 mag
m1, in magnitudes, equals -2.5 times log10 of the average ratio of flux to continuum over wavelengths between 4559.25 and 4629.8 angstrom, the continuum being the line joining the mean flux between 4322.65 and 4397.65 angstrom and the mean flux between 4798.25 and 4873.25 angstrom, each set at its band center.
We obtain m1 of 0.47 mag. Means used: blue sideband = 32.6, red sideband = 13.9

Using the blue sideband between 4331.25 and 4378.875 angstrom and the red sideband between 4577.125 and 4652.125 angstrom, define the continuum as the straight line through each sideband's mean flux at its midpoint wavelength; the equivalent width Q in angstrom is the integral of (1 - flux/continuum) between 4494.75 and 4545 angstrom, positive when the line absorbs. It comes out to 4.4 angstrom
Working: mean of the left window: 31.5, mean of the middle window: 18.7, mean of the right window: 14.1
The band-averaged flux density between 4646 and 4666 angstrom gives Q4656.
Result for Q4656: 13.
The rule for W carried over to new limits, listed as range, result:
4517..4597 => 16.7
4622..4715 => 14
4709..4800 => 13.9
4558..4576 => 17.9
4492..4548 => 19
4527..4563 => 16.5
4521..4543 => 15.3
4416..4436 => 25.8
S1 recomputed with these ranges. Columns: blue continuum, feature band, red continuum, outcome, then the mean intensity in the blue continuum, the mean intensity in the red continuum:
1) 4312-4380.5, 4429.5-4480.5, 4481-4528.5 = -0.20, 28.4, 22.6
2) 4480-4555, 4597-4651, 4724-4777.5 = 0.28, 20.4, 13.9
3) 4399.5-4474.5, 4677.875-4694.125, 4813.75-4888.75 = 0.40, 31.1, 13.5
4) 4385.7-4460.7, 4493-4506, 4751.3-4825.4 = 0.23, 33.4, 13.5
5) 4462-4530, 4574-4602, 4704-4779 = 0.30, 24.3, 14.2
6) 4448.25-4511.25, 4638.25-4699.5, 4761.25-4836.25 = 0.37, 27.8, 13.7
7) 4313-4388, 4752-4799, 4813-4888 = 0.20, 29.2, 13.6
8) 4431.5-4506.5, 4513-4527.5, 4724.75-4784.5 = 0.35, 28.2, 13.8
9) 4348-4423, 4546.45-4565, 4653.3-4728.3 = 0.32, 36.6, 14.4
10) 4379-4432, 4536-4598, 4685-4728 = 0.41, 35.7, 15.1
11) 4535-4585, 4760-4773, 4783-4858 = 0.08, 17.2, 13.9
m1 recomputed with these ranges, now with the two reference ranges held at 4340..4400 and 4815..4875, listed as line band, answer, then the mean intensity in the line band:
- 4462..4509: 0.137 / 27.1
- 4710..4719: 0.309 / 15.1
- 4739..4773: 0.319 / 13.5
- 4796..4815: 0.158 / 13.7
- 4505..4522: 0.393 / 20.5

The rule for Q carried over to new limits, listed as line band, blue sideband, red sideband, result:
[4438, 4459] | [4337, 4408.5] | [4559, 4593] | -0.6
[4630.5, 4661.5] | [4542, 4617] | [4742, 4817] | 3.4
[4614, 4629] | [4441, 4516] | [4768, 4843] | 5.7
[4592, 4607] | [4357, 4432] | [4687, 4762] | 5.4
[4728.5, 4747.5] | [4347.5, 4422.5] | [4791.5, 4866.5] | 4.2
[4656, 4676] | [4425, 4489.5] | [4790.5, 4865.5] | 6.9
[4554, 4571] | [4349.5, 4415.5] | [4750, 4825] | 5.7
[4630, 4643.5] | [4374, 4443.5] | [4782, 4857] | 5.3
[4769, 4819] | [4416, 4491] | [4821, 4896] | 7.6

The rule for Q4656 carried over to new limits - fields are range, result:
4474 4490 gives 28.5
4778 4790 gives 13.1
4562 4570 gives 17.5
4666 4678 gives 13.6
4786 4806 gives 13.4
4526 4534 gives 13.5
